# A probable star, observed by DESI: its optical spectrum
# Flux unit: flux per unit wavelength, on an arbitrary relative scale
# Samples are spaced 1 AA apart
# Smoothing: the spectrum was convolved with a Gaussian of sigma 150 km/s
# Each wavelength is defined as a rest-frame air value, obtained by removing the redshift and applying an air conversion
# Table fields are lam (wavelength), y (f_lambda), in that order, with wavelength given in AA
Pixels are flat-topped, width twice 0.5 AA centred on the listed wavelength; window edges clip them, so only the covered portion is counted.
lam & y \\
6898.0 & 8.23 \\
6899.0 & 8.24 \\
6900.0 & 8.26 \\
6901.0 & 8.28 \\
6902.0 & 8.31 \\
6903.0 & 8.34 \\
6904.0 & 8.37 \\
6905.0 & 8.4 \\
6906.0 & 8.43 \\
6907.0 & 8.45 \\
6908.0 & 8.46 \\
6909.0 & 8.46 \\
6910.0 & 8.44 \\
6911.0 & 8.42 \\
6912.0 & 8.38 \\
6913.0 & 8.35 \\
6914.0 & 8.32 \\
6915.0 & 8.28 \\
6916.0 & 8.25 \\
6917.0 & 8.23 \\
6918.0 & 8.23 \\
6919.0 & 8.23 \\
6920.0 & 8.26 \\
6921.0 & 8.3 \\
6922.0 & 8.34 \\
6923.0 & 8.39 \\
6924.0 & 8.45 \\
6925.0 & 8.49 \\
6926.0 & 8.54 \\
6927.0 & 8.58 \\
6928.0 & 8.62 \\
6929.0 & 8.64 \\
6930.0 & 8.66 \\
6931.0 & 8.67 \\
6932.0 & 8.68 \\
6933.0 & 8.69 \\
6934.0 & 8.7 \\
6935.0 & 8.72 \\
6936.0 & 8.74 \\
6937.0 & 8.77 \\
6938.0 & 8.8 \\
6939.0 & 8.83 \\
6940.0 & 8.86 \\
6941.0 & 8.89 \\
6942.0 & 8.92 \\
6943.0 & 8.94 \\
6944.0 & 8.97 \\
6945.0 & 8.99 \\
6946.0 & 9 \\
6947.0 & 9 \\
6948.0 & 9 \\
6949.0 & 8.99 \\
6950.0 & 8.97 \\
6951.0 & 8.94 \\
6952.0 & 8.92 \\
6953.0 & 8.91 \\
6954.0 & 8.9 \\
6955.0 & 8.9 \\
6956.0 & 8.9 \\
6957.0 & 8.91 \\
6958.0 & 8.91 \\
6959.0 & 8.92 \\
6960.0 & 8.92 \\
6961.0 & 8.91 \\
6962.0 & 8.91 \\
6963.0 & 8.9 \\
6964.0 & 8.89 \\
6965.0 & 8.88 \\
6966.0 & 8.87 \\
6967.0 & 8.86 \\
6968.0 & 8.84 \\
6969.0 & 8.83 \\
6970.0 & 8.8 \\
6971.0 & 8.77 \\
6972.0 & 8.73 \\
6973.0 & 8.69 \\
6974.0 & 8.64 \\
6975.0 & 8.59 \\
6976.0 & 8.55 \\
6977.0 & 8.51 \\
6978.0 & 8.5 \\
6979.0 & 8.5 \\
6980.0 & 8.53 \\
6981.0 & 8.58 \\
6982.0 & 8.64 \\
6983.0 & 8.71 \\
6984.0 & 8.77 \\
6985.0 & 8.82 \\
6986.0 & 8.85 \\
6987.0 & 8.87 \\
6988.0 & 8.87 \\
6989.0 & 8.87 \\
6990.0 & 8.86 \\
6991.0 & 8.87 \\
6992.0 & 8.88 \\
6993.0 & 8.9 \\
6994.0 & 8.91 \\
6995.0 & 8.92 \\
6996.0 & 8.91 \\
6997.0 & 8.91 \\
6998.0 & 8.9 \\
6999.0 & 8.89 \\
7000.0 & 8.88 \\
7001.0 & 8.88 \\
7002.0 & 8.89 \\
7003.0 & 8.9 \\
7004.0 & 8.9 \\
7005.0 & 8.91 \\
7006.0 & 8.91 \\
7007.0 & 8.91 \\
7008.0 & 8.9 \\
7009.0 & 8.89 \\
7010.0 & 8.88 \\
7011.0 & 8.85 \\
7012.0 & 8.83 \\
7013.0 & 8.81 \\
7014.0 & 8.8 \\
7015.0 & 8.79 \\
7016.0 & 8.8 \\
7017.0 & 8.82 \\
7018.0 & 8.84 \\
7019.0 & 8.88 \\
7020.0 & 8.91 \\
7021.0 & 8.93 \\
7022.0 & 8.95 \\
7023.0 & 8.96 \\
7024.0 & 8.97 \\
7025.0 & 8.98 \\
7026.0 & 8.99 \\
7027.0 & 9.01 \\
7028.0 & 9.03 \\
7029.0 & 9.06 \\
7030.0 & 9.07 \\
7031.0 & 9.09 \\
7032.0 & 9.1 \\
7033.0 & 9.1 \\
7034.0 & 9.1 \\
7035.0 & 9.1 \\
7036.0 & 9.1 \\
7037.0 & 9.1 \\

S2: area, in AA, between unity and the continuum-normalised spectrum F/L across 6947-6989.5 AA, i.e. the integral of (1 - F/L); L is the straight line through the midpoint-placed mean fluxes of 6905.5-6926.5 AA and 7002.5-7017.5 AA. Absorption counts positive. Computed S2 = -0.8 AA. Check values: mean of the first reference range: 8.37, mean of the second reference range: 8.86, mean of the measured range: 8.81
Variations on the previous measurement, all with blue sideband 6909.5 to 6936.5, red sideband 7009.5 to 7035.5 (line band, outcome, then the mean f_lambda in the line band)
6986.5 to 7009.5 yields -0.16 AA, 8.89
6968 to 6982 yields 0.13 AA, 8.64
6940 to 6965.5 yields -0.95 AA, 8.93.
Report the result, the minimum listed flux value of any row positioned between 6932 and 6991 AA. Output 8.5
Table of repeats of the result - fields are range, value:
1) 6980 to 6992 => 8.53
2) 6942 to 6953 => 8.91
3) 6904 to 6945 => 8.23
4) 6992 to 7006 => 8.88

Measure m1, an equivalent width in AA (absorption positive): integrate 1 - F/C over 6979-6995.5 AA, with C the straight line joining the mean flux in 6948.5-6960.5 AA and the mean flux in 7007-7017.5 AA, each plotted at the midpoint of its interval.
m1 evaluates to 0.15 AA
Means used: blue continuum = 8.92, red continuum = 8.84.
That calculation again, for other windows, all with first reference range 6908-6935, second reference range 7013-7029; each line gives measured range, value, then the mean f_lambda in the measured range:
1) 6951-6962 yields -0.4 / 8.91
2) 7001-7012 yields -0.1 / 8.89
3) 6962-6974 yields -0.2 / 8.82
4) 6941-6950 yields -0.4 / 8.97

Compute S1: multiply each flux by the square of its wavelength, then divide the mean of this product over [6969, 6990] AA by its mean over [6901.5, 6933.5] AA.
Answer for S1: 1.05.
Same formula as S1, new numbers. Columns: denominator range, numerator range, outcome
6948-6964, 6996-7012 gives 1.01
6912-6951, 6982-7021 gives 1.05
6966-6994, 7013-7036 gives 1.04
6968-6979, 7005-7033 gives 1.04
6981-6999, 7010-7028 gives 1.01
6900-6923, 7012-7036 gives 1.11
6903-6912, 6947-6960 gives 1.07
